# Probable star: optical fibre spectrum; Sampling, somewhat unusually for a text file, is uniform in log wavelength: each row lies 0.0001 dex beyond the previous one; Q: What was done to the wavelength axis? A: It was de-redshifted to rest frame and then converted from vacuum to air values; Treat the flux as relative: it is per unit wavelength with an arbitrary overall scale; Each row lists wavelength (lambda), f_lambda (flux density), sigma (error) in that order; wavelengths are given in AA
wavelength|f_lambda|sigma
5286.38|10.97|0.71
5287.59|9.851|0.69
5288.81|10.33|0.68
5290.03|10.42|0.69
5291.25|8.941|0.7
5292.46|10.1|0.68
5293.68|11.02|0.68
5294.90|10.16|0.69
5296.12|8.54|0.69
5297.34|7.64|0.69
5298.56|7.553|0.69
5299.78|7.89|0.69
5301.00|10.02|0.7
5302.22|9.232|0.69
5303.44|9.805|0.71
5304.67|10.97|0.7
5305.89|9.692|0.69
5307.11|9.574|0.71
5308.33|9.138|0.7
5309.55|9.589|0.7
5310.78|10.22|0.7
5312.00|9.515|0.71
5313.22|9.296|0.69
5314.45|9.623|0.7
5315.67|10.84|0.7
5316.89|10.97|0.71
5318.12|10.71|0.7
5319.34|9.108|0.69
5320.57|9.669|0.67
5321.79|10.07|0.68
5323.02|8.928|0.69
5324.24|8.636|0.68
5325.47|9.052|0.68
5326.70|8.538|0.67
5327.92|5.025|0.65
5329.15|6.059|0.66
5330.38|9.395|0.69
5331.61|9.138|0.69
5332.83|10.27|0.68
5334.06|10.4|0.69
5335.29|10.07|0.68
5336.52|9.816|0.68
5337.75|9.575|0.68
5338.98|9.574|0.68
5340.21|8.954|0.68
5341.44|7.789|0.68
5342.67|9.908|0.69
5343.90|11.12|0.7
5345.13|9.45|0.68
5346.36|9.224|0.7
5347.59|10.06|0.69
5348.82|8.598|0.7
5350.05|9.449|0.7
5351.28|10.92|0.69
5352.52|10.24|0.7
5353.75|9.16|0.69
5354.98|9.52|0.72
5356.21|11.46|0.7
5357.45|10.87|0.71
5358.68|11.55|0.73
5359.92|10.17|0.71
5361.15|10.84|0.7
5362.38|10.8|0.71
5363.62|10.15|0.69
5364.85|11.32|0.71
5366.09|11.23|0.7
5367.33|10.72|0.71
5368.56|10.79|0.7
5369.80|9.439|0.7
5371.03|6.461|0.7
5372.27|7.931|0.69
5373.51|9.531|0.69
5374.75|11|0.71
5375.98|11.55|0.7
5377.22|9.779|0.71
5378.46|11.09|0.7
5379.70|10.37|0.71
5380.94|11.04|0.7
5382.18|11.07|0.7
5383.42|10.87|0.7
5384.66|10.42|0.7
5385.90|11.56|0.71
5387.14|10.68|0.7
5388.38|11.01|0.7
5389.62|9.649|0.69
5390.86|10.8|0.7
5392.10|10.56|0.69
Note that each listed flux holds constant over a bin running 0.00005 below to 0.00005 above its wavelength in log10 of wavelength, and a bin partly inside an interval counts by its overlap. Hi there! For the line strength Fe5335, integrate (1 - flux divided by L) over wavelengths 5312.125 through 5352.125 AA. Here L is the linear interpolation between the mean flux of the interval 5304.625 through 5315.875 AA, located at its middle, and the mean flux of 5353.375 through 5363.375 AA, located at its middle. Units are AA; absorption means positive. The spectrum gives 2.9 AA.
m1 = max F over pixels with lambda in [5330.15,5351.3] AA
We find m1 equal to 11.12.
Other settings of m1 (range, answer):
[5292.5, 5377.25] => 11.55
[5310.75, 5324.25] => 10.97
